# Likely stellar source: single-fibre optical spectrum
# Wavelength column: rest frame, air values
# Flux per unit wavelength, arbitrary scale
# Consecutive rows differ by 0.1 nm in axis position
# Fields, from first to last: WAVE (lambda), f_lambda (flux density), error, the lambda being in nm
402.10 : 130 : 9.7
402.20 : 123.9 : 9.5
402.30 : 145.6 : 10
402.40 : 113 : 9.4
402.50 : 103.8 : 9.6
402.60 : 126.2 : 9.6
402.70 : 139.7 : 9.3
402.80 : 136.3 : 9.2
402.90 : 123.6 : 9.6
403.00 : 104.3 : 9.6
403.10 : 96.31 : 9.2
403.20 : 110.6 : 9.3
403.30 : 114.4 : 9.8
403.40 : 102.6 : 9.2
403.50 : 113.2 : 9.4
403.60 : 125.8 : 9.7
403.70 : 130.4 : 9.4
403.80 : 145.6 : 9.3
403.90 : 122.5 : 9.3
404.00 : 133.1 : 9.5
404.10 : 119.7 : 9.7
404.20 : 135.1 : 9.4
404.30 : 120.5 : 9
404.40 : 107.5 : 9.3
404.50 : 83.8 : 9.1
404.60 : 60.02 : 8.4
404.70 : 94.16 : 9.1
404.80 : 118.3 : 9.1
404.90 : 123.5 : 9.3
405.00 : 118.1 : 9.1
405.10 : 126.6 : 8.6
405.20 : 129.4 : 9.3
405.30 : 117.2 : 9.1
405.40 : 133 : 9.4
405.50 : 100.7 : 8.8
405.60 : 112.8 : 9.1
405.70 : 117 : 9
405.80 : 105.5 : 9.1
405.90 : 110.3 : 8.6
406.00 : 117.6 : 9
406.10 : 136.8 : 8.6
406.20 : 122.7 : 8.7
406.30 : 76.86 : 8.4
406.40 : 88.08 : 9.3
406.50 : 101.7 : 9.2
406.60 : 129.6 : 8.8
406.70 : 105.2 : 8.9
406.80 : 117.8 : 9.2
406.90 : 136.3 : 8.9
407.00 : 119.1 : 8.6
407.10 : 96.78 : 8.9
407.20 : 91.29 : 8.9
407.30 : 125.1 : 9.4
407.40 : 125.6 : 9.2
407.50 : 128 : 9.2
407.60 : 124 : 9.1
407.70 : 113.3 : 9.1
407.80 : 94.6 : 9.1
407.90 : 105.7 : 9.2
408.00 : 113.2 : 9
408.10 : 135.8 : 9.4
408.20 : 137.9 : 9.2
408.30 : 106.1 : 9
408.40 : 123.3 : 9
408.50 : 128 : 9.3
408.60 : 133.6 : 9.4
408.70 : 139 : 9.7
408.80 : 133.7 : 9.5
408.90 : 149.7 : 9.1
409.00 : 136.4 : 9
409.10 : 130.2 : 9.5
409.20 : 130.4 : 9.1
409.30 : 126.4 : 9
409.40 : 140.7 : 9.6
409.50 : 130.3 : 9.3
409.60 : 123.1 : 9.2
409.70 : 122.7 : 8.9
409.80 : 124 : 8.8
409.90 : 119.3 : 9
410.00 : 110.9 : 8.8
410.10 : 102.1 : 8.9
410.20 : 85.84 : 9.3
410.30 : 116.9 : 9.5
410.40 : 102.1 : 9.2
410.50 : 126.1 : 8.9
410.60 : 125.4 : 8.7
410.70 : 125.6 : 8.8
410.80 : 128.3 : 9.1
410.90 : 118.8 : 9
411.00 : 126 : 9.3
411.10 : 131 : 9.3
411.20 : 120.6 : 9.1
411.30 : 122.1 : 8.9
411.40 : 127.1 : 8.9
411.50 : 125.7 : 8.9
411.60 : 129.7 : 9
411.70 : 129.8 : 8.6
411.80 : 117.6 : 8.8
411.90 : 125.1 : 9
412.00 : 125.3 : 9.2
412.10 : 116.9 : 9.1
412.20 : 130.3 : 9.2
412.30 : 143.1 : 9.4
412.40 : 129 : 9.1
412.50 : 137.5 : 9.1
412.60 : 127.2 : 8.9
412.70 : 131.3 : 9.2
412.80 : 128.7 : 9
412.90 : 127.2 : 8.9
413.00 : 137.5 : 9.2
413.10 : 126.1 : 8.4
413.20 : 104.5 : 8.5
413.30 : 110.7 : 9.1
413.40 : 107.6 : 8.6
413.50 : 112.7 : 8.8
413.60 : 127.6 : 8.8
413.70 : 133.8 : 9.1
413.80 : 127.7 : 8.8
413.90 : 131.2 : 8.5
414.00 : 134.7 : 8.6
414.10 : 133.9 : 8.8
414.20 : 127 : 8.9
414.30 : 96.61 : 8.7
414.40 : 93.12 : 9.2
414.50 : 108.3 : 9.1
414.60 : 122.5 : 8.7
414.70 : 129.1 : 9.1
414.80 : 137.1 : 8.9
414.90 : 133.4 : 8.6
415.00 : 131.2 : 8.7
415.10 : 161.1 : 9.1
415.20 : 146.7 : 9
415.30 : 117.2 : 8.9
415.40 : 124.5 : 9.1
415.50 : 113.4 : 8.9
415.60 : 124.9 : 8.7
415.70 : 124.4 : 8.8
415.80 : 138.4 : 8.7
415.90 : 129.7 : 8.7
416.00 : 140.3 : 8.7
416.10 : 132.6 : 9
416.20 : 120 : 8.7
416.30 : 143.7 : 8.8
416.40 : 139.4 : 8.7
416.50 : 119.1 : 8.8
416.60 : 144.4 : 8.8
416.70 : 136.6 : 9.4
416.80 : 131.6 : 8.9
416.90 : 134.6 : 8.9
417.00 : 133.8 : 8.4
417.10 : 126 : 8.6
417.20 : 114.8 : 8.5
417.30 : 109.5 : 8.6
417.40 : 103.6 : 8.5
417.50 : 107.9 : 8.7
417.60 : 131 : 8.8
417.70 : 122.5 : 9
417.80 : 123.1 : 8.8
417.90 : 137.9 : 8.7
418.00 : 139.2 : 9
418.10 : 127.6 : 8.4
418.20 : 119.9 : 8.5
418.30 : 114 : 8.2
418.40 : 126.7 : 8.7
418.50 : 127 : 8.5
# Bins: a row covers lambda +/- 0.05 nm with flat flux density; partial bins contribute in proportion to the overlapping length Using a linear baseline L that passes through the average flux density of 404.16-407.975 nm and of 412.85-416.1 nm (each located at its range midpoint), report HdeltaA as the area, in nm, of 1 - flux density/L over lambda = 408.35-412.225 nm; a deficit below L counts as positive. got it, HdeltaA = -0.186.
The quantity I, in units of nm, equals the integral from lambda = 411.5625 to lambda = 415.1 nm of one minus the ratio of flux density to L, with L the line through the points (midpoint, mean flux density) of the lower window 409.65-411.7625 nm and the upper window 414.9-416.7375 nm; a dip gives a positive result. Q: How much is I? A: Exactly 0.034 nm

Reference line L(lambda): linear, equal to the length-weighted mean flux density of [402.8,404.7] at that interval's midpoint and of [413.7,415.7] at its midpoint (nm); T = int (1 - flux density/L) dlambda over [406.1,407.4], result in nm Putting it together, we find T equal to 0.071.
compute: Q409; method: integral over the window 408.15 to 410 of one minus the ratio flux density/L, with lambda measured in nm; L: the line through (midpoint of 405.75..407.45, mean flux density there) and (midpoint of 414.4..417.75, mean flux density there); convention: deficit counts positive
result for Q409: -0.21 nm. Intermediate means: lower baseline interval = 112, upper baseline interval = 128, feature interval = 129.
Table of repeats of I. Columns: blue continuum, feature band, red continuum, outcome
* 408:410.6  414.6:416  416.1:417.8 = -0.06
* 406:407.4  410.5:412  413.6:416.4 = -0.05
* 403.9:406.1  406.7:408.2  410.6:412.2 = 0.02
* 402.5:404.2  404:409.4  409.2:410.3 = 0.11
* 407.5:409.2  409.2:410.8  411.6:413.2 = 0.09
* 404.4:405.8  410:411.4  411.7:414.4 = 0.03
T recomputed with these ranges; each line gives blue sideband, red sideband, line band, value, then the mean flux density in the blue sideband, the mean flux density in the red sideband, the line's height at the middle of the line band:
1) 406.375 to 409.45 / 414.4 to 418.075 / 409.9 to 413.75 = 0.07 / 122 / 128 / 125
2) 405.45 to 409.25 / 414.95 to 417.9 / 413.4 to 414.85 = 0.05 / 118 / 129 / 126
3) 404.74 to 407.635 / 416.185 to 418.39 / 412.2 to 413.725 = -0.04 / 116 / 126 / 122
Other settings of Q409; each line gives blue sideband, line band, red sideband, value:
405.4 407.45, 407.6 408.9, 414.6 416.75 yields -0.08 nm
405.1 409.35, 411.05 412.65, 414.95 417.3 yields -0.02 nm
